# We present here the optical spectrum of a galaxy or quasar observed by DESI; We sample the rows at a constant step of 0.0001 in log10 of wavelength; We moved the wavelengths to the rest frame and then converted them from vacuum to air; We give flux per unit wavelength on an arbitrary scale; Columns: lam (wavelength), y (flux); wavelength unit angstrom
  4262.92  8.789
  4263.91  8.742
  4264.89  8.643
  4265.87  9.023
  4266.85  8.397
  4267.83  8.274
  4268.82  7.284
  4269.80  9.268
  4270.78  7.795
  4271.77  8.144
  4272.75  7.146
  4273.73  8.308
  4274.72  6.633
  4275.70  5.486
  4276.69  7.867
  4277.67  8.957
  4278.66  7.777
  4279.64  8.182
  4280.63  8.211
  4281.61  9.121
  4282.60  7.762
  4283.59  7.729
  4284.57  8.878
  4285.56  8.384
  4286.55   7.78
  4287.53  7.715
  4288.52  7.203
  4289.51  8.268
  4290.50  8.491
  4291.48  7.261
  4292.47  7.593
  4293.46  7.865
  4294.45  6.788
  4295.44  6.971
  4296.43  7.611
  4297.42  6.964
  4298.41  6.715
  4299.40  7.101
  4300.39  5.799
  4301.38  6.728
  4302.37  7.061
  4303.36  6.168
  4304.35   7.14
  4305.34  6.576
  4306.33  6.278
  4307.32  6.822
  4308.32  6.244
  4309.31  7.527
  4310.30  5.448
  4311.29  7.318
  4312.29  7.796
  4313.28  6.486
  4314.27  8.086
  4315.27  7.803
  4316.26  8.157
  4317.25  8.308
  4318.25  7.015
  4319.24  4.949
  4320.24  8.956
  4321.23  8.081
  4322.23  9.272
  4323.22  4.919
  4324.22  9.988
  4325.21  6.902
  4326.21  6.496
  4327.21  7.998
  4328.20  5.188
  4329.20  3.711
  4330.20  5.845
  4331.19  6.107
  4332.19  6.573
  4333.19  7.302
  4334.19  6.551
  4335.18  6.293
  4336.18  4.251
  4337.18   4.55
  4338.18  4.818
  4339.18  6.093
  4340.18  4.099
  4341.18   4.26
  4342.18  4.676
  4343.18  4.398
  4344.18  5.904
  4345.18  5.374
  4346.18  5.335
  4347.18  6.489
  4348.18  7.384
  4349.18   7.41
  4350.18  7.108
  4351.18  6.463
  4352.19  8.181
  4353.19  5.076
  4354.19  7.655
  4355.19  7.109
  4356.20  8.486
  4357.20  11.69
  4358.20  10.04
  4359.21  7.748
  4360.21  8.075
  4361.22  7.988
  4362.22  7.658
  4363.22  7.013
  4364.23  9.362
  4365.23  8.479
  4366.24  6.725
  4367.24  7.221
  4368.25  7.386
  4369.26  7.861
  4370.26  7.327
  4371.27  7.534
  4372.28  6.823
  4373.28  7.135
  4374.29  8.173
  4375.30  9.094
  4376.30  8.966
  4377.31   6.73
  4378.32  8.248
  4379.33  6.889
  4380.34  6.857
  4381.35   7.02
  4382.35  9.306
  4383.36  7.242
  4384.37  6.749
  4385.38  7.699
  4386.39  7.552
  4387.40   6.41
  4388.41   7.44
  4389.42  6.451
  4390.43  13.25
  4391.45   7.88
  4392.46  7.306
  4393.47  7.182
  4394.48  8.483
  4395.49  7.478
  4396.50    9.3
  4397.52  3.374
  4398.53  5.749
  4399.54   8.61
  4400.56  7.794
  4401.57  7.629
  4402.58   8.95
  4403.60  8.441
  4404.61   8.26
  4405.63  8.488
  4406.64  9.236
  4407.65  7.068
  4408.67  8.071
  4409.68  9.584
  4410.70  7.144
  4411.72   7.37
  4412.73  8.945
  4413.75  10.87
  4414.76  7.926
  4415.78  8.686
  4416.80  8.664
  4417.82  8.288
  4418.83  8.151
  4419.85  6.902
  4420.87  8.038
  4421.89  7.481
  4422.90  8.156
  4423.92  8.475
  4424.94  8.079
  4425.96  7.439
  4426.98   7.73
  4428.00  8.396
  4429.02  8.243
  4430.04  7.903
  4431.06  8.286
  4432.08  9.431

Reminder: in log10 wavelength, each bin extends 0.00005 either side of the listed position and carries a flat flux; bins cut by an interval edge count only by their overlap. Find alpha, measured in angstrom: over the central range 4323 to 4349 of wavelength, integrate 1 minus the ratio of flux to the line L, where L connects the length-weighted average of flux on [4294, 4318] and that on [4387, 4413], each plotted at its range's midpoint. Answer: 5.1 angstrom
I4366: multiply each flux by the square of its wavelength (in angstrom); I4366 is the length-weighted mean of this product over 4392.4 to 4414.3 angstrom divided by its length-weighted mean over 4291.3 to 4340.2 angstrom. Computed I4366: 1.2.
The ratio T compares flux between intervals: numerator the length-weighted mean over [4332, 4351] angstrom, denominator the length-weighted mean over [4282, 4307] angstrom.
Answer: 0.78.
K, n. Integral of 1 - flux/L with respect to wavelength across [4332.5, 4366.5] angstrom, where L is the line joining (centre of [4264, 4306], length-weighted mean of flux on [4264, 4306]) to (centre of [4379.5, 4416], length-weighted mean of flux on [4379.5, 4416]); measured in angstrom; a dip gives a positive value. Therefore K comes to 4.5 angstrom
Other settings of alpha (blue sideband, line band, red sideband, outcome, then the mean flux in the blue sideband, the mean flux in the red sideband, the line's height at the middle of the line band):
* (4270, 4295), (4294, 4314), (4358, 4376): 2.66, 7.83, 7.85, 7.83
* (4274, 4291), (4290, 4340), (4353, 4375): 6.99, 7.91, 7.89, 7.91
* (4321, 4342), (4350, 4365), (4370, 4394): -2.29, 6.11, 7.72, 6.94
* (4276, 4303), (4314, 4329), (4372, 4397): 0.61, 7.63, 7.84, 7.7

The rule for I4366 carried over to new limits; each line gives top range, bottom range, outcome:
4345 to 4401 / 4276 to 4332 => 1.08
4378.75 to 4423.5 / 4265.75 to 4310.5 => 1.11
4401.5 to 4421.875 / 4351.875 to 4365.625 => 1.04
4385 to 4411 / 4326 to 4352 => 1.39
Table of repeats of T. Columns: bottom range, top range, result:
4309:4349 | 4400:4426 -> 1.29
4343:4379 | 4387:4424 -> 1.07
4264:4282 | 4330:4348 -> 0.69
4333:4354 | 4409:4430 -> 1.41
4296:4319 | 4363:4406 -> 1.11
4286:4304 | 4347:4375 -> 1.07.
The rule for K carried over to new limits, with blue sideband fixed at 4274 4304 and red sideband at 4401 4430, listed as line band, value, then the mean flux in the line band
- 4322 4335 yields 1.9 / 6.62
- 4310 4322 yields 0.3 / 7.44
